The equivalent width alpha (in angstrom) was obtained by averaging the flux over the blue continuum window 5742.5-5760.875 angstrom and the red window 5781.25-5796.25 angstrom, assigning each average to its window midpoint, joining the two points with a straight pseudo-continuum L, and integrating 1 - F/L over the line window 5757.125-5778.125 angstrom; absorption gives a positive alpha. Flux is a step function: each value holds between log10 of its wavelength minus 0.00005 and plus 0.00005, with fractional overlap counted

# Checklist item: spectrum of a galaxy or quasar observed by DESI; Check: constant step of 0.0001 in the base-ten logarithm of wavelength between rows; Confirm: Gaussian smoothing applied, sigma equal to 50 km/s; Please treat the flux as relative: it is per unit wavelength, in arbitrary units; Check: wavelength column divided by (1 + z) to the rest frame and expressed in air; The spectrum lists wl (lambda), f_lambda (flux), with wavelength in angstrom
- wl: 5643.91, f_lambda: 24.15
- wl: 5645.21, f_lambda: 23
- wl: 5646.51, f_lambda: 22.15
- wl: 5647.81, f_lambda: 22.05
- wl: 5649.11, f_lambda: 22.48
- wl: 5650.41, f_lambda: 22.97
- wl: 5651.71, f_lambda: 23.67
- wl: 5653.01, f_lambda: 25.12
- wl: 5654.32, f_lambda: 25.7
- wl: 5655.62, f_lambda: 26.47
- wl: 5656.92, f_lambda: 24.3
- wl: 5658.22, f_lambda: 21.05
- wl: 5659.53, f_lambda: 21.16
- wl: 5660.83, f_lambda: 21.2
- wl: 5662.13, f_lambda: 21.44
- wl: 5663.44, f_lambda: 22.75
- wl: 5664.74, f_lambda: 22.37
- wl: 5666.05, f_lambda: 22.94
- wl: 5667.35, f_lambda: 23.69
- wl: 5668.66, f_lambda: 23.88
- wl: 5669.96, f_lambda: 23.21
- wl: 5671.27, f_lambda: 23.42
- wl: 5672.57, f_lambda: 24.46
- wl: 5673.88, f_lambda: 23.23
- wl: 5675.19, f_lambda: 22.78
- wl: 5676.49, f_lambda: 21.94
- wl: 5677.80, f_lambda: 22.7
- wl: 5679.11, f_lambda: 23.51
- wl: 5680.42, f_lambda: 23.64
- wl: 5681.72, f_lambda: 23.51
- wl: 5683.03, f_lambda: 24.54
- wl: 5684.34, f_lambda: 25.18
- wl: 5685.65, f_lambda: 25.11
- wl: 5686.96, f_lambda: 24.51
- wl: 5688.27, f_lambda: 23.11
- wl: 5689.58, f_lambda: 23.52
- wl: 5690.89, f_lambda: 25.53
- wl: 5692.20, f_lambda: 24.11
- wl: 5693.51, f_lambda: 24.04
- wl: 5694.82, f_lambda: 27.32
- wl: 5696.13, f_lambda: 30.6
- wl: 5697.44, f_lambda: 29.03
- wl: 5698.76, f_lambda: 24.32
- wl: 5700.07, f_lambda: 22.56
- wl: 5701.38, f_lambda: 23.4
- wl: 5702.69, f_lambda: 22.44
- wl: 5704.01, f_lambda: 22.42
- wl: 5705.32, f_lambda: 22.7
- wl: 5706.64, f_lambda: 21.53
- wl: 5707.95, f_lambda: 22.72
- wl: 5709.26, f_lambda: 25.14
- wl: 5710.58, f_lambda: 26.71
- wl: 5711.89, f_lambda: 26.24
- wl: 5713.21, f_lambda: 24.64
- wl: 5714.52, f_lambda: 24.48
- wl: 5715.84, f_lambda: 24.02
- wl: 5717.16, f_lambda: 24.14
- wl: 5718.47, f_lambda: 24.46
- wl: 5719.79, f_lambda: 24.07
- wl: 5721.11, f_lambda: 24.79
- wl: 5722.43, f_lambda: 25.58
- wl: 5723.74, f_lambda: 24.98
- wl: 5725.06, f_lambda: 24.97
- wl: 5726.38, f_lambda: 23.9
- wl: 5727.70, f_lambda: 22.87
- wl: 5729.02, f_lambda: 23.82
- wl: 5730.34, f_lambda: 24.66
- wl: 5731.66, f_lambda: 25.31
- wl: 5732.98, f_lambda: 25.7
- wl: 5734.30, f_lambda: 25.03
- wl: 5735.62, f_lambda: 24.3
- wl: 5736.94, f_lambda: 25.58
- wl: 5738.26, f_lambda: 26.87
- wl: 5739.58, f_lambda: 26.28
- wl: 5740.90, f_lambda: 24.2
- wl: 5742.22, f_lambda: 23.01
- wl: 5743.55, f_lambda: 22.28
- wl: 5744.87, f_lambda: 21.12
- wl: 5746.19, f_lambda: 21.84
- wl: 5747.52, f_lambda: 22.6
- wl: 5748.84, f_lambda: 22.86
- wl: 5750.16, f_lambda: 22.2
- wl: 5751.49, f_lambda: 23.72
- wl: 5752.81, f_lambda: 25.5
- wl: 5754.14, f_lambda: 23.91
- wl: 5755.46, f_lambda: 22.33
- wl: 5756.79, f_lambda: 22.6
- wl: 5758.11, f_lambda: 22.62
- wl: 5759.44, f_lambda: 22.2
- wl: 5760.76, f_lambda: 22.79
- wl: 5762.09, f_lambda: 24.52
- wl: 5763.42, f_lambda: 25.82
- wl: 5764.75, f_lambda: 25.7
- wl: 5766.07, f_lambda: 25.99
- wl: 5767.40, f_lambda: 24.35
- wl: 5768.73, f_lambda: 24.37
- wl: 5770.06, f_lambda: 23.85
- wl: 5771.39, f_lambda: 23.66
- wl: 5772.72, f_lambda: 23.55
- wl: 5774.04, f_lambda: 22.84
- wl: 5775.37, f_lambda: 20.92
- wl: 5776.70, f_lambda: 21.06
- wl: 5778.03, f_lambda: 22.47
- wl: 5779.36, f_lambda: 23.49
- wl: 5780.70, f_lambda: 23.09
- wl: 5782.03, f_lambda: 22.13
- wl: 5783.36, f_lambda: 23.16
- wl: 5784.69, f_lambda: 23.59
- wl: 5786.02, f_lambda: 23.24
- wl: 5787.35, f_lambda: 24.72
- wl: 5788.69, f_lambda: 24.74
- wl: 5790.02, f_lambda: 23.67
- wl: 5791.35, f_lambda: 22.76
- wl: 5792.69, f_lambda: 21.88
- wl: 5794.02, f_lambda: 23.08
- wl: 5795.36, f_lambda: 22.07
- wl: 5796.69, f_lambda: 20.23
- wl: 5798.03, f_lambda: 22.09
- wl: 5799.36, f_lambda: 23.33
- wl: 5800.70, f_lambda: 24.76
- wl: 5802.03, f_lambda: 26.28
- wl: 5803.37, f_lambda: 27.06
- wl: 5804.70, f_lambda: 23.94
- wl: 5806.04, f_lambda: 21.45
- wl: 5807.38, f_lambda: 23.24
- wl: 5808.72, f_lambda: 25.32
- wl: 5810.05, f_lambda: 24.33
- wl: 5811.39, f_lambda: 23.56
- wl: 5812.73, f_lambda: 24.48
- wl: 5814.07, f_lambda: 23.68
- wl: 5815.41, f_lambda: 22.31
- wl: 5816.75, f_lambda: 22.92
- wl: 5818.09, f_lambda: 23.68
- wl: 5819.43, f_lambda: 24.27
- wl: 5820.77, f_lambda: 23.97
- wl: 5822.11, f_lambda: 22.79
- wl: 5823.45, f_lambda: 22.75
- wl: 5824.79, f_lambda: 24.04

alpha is -0.6 angstrom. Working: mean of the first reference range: 22.8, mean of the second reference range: 23.1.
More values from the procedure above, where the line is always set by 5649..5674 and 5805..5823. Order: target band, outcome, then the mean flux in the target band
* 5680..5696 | -1.0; 24.7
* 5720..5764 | -1.0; 24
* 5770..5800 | 0.8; 22.8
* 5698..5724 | -0.8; 24.1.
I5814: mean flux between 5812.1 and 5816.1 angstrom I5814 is 23.5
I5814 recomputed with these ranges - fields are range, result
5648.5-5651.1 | 22.8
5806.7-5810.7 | 24.3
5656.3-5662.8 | 21.8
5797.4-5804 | 24.7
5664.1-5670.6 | 23.2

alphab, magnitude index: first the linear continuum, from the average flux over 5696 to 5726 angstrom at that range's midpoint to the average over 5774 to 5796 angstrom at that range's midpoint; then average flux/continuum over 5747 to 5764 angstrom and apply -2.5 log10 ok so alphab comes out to 0.01 mag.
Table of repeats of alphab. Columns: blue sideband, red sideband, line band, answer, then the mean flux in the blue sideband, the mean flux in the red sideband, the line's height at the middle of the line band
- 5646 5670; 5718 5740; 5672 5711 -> -0.012 mag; 23.1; 24.9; 23.9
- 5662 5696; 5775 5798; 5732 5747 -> -0.045 mag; 23.9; 22.7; 23.2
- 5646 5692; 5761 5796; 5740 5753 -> 0.026 mag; 23.4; 23.5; 23.5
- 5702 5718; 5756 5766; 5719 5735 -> -0.032 mag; 23.9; 23.9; 23.9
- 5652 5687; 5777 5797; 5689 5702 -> -0.094 mag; 23.5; 23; 23.3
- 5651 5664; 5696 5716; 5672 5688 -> 0.003 mag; 23.3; 24.4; 23.8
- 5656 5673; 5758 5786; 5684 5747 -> -0.062 mag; 22.8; 23.4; 23.1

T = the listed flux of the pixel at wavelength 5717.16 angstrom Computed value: 24.14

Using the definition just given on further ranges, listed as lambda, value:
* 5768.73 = 24.37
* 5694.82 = 27.32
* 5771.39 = 23.66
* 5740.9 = 24.2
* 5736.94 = 25.58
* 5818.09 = 23.68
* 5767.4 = 24.35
